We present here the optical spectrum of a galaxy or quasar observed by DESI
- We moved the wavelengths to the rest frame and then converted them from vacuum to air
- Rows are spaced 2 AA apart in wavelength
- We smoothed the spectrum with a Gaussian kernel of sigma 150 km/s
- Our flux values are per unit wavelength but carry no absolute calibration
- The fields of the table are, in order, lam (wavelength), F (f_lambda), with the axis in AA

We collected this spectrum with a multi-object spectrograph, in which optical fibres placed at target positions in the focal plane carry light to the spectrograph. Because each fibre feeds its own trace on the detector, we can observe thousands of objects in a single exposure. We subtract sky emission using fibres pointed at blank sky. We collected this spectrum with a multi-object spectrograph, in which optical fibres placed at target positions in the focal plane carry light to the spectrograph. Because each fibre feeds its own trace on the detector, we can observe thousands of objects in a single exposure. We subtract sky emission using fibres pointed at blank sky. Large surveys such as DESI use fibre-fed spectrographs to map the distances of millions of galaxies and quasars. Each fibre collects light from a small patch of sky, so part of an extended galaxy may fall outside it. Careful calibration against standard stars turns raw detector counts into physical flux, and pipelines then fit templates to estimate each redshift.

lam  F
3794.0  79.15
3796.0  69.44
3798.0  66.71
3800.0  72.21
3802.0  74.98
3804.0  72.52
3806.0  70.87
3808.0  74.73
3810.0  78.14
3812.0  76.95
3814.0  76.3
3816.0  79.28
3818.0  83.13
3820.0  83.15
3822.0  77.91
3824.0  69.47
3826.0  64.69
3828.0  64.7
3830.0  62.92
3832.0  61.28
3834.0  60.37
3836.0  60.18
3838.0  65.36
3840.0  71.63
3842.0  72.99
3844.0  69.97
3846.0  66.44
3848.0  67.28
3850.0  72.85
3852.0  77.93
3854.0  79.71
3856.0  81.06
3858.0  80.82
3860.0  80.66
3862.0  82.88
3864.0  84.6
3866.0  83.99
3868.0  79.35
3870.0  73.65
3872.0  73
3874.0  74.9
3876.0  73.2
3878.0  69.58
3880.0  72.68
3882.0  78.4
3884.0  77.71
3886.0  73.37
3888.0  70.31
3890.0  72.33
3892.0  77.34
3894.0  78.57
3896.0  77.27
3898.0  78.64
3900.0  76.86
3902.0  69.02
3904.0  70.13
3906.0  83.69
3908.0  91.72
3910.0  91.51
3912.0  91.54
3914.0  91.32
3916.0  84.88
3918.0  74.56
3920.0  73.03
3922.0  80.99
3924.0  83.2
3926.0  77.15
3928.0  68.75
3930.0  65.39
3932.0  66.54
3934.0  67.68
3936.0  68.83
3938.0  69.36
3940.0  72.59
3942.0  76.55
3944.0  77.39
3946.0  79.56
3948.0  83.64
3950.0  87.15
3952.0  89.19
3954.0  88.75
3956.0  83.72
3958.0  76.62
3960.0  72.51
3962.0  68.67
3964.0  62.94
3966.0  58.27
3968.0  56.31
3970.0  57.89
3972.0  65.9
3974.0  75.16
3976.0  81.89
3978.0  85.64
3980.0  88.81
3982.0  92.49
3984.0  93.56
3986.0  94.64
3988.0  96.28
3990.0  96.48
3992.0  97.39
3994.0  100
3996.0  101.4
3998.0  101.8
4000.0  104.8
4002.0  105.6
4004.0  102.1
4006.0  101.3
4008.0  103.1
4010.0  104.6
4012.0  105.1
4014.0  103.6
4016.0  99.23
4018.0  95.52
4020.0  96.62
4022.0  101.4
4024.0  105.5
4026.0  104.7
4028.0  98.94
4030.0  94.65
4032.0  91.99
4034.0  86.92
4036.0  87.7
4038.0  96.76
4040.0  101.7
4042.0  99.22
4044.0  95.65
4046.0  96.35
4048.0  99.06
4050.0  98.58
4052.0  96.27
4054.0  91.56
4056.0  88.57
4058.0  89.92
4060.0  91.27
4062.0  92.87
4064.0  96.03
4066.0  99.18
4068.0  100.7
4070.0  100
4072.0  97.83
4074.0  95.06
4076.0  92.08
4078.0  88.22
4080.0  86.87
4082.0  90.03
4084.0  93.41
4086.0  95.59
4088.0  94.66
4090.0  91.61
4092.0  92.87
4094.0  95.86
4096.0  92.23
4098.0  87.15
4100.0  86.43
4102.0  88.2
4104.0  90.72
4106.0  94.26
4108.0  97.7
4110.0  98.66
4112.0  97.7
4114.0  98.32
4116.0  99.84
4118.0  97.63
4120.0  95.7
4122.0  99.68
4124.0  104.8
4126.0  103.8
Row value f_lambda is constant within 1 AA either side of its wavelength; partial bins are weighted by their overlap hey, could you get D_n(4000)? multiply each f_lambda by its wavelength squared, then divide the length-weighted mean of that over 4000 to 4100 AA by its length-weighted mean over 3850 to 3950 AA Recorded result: 1.3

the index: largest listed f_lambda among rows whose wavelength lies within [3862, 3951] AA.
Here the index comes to 91.72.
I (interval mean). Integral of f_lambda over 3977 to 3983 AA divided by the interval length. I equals 89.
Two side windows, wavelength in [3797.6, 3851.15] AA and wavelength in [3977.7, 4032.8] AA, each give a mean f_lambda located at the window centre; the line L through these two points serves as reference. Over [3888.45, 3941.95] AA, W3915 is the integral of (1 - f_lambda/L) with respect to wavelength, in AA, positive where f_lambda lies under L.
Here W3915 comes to 5.04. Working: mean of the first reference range 71.1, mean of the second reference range 99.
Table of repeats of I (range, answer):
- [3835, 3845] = 68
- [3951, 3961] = 82.2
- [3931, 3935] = 67.1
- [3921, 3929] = 77.5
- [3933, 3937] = 68.3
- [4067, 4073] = 99.5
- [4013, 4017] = 101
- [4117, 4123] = 97.7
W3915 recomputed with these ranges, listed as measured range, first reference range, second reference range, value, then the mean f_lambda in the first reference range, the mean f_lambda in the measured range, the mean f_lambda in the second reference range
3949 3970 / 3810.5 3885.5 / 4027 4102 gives 2.6 AA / 73.8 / 73.6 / 93.8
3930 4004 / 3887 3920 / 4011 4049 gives 6.0 AA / 79.8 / 81.9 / 97.9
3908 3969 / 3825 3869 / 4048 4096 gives 3.4 AA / 72.3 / 76.5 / 93.9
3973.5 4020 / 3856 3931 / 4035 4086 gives -4.7 AA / 78.1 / 97.2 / 94.6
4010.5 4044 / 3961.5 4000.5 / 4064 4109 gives -3.9 AA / 83.9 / 98.1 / 93.3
